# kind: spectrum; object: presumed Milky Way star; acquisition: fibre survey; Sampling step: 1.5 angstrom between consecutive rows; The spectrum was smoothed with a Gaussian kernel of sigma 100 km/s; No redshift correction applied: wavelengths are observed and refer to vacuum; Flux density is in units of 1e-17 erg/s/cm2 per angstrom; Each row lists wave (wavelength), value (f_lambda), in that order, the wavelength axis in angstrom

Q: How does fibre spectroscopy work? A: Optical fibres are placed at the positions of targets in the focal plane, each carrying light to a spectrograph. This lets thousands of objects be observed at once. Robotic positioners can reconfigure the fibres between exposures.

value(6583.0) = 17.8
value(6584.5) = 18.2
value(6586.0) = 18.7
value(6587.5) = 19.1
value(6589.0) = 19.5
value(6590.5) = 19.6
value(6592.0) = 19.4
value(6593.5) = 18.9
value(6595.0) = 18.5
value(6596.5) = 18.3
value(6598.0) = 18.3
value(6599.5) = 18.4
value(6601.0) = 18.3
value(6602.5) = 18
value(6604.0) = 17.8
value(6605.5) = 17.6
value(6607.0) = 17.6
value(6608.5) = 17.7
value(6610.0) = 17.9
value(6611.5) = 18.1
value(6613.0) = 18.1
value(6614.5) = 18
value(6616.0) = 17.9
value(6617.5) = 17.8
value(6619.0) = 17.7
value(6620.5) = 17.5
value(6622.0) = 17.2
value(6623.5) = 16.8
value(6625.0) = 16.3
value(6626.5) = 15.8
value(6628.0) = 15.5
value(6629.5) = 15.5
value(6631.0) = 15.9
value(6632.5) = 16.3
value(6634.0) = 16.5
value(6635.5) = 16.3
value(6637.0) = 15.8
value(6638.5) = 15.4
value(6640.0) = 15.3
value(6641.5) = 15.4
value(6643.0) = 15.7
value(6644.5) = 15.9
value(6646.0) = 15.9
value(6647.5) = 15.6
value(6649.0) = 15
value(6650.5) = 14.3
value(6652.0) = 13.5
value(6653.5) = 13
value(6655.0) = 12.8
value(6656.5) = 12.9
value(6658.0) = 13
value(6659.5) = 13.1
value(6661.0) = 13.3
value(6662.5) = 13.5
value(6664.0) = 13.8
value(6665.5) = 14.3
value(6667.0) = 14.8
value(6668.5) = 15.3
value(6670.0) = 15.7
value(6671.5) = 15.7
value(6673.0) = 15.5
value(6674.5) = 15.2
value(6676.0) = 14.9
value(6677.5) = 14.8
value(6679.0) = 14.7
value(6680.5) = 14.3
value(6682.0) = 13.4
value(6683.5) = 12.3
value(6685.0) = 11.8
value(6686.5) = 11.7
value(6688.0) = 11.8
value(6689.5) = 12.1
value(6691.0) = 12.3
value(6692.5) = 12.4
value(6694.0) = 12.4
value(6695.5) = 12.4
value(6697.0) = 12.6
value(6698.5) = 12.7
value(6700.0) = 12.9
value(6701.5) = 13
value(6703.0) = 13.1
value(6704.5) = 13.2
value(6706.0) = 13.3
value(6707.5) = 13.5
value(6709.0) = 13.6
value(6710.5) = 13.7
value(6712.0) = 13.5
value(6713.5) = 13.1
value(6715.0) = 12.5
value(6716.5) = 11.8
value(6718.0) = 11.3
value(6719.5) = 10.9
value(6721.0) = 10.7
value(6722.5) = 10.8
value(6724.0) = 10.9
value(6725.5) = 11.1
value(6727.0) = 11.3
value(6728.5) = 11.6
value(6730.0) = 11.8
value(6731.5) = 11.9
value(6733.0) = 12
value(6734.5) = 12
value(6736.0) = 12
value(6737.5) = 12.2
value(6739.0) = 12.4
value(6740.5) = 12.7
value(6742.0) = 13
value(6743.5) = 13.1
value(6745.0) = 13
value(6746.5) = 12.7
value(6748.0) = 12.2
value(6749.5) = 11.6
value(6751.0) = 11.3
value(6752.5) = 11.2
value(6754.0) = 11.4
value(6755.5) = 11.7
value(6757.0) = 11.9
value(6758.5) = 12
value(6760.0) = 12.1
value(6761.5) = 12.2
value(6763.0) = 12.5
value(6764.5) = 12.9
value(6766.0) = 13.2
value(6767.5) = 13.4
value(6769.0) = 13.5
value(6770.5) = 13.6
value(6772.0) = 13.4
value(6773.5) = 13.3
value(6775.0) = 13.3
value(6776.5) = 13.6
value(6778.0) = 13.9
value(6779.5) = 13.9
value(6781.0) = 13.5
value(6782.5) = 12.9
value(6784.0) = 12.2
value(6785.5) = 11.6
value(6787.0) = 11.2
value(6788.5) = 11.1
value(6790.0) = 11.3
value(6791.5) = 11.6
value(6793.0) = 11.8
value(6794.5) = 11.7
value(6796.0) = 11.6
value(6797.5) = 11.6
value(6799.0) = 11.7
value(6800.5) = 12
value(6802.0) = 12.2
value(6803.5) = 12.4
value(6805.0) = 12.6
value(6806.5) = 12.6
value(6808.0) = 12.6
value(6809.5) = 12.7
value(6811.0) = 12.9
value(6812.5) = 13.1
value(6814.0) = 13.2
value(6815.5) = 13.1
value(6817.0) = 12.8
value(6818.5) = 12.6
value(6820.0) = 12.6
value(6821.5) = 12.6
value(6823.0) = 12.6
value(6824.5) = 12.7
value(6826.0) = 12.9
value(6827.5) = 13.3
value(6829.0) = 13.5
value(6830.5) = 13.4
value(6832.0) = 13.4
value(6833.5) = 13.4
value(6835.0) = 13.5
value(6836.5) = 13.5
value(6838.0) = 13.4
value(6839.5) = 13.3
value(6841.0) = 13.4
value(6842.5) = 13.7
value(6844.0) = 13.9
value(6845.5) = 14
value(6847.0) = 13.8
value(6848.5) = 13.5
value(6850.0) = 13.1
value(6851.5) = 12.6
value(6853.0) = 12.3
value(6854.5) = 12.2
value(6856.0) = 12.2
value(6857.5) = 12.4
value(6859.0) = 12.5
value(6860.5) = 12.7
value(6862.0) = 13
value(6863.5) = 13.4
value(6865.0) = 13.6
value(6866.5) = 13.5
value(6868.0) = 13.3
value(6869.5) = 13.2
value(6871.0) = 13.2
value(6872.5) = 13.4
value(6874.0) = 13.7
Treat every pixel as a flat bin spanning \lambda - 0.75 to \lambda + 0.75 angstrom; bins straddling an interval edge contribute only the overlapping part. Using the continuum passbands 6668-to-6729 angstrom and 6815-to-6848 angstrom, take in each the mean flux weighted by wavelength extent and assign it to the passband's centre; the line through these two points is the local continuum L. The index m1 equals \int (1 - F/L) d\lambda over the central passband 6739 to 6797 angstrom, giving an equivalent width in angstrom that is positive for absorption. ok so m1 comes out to 2.9 angstrom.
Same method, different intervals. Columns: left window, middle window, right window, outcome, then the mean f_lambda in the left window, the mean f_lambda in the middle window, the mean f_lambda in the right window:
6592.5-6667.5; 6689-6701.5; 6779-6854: 2.0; 16.2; 12.5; 12.7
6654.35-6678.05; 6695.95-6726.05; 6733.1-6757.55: 1.5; 14.3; 12.4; 12.1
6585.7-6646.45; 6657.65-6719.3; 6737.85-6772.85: 6.0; 17.3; 13.4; 12.5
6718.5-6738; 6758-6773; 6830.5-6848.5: -0.9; 11.5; 12.9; 13.6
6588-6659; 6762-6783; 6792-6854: 0.7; 16.6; 13.3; 12.9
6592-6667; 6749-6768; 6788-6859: 2.4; 16.2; 12.1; 12.7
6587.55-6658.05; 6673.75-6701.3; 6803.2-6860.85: 4.5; 16.7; 13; 13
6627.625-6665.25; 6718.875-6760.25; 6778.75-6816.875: 4.4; 14.8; 11.8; 12.3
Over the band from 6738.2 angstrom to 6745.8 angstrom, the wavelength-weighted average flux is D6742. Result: 12.8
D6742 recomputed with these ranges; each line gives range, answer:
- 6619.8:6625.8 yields 16.9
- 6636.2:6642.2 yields 15.5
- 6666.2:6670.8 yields 15.3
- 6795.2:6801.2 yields 11.7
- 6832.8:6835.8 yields 13.5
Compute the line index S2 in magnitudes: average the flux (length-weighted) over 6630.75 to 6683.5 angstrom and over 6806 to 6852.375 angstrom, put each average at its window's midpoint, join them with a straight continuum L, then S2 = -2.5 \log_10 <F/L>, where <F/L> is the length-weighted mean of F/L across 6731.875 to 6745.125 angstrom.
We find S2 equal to 0.13 mag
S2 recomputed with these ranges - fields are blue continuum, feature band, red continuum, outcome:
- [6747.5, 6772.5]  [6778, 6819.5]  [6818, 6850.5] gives 0.042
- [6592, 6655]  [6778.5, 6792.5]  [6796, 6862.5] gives 0.129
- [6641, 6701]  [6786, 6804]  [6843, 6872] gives 0.144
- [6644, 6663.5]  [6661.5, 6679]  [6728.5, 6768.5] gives -0.090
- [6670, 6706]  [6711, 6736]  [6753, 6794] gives 0.112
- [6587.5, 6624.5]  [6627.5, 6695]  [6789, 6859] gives 0.173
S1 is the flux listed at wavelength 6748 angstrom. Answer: 12.2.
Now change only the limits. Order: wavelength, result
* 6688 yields 11.8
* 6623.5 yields 16.8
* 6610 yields 17.9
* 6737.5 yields 12.2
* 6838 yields 13.4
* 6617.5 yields 17.8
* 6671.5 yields 15.7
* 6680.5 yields 14.3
